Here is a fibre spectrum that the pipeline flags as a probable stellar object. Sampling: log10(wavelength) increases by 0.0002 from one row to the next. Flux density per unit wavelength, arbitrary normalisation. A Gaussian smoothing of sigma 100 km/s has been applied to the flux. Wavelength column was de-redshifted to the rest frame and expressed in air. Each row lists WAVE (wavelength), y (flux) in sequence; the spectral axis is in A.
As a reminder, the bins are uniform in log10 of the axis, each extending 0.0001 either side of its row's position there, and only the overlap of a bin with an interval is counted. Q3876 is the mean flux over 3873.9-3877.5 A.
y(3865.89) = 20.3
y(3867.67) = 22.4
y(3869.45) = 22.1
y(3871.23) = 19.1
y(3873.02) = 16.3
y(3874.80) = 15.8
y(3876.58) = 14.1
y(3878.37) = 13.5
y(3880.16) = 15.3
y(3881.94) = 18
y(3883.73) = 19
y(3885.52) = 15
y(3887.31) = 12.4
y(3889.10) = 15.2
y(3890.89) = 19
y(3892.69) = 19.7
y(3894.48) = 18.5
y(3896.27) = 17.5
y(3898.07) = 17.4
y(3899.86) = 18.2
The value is 15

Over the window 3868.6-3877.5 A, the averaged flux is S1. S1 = 17.4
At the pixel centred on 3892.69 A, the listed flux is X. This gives 19.7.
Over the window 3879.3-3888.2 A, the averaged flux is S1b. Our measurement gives 16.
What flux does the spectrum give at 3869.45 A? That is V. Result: 22.1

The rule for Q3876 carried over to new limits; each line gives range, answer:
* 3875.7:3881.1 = 14.3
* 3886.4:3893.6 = 16.6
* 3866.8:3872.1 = 21.2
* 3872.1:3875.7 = 16.1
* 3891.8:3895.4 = 19.1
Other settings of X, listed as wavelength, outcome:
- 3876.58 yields 14.1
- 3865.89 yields 20.3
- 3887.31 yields 12.4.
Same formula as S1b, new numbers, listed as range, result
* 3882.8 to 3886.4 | 17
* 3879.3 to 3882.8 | 16.7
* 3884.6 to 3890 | 14.2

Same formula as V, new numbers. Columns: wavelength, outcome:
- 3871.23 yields 19.1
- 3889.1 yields 15.2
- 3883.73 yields 19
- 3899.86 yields 18.2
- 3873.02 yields 16.3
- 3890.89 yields 19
